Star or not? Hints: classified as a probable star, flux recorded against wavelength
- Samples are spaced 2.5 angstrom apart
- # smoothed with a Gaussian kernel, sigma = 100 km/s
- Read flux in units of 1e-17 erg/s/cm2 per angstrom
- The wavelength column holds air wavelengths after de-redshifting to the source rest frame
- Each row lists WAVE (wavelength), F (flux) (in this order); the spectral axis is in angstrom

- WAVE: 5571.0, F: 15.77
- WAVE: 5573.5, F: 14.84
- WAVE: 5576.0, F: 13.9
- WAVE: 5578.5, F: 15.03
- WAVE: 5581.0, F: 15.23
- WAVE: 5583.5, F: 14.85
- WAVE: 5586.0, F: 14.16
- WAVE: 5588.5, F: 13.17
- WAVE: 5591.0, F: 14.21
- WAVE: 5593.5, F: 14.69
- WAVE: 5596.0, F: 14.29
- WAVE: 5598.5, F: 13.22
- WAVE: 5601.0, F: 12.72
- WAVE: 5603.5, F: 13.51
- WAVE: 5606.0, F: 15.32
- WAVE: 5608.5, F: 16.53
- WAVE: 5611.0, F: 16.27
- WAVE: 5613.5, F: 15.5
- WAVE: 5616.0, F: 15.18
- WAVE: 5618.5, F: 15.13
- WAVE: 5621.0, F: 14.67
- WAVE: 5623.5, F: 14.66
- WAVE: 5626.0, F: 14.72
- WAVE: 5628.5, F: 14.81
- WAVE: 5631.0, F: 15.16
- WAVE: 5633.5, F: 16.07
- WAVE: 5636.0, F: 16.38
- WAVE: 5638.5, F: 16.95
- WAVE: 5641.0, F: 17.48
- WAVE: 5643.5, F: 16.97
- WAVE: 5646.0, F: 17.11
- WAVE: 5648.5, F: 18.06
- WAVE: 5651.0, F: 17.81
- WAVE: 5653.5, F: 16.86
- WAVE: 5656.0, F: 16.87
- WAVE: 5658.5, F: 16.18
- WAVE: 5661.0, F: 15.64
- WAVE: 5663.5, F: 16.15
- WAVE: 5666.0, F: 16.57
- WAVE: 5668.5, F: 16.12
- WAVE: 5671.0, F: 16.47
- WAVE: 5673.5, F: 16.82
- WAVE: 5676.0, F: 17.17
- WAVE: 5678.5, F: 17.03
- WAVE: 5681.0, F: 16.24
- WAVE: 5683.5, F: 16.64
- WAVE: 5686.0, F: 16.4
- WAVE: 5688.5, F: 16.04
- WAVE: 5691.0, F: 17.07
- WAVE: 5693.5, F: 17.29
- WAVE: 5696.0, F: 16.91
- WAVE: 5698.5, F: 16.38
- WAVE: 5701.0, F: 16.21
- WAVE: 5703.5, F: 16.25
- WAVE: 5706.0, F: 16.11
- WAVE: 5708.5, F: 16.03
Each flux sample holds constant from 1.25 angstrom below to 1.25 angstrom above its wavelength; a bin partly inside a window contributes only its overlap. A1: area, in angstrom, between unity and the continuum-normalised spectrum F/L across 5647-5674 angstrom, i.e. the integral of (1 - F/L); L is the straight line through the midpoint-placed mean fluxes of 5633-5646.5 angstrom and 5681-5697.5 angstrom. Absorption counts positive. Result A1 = 0.2 angstrom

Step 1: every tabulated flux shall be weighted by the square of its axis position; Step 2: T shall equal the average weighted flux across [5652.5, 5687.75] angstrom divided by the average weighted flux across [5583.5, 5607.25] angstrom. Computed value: 1.2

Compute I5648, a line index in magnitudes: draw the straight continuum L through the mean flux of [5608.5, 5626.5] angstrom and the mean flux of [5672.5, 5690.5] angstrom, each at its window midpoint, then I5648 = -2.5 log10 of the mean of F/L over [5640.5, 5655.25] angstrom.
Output -0.09 mag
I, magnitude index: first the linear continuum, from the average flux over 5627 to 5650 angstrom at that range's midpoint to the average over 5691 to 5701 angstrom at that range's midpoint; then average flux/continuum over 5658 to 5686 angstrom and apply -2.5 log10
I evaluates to 0.02 mag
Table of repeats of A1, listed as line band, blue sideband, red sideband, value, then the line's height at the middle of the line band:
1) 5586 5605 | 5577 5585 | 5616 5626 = 1.5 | 14.9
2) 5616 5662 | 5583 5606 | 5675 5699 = -2.7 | 15.3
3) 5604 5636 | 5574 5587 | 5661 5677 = 0.3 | 15.5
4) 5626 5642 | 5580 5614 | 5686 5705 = -0.7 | 15.3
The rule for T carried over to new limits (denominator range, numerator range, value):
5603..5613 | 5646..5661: 1.11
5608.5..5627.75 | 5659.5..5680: 1.10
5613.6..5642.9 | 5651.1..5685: 1.08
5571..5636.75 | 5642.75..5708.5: 1.16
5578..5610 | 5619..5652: 1.14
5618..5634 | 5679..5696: 1.14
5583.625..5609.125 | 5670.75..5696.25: 1.22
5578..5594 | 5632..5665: 1.19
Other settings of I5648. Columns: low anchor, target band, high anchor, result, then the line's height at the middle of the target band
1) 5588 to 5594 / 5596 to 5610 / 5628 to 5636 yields 0.01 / 14.5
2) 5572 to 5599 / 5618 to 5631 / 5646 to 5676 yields 0.06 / 15.6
